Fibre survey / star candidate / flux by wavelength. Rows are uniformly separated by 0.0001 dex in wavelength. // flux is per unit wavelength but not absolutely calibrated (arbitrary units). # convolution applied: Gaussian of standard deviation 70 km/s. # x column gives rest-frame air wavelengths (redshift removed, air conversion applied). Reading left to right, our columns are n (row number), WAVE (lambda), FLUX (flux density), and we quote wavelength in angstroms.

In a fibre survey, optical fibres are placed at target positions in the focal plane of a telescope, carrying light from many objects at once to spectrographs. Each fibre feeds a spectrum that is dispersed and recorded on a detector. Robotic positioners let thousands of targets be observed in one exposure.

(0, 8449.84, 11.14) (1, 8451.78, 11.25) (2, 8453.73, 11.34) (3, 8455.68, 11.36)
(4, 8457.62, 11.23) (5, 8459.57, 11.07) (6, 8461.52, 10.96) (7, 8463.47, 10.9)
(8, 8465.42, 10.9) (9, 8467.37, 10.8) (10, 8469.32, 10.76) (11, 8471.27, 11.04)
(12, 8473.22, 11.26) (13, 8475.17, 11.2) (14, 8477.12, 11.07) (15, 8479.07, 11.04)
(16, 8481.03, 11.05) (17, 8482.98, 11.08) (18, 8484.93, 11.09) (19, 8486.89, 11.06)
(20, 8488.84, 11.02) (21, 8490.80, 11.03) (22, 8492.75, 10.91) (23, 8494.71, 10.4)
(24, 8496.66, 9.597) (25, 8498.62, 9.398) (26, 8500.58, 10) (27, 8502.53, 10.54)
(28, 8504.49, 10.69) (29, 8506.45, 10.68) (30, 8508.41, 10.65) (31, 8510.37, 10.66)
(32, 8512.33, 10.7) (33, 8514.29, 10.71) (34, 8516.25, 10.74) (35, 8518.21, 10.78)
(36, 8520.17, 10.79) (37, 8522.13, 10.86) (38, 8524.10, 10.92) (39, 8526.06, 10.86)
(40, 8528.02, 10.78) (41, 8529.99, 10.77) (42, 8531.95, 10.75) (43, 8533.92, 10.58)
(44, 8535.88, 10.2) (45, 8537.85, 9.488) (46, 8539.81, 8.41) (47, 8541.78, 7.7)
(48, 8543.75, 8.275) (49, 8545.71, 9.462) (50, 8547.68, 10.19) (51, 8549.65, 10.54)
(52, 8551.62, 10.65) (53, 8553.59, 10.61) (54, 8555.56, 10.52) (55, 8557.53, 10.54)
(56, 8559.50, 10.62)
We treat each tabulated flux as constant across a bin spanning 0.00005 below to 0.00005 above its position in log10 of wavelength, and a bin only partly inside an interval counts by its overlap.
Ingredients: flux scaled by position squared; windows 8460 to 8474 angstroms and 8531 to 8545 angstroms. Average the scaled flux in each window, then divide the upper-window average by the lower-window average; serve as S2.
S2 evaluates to 0.9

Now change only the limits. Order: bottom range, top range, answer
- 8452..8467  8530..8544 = 0.87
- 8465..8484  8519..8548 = 0.92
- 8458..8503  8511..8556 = 0.96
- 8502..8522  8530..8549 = 0.90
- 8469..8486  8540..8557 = 0.89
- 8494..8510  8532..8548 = 0.92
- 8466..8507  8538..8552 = 0.87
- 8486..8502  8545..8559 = 1.01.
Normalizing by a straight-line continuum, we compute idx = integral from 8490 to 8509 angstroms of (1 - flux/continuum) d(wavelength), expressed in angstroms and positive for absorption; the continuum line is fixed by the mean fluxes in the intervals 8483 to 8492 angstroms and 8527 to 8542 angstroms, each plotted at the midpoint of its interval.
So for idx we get 0.7 angstroms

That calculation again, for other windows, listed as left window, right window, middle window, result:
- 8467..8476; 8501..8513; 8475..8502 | 0.36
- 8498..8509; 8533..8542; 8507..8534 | -2.43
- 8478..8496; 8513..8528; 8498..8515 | 0.62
